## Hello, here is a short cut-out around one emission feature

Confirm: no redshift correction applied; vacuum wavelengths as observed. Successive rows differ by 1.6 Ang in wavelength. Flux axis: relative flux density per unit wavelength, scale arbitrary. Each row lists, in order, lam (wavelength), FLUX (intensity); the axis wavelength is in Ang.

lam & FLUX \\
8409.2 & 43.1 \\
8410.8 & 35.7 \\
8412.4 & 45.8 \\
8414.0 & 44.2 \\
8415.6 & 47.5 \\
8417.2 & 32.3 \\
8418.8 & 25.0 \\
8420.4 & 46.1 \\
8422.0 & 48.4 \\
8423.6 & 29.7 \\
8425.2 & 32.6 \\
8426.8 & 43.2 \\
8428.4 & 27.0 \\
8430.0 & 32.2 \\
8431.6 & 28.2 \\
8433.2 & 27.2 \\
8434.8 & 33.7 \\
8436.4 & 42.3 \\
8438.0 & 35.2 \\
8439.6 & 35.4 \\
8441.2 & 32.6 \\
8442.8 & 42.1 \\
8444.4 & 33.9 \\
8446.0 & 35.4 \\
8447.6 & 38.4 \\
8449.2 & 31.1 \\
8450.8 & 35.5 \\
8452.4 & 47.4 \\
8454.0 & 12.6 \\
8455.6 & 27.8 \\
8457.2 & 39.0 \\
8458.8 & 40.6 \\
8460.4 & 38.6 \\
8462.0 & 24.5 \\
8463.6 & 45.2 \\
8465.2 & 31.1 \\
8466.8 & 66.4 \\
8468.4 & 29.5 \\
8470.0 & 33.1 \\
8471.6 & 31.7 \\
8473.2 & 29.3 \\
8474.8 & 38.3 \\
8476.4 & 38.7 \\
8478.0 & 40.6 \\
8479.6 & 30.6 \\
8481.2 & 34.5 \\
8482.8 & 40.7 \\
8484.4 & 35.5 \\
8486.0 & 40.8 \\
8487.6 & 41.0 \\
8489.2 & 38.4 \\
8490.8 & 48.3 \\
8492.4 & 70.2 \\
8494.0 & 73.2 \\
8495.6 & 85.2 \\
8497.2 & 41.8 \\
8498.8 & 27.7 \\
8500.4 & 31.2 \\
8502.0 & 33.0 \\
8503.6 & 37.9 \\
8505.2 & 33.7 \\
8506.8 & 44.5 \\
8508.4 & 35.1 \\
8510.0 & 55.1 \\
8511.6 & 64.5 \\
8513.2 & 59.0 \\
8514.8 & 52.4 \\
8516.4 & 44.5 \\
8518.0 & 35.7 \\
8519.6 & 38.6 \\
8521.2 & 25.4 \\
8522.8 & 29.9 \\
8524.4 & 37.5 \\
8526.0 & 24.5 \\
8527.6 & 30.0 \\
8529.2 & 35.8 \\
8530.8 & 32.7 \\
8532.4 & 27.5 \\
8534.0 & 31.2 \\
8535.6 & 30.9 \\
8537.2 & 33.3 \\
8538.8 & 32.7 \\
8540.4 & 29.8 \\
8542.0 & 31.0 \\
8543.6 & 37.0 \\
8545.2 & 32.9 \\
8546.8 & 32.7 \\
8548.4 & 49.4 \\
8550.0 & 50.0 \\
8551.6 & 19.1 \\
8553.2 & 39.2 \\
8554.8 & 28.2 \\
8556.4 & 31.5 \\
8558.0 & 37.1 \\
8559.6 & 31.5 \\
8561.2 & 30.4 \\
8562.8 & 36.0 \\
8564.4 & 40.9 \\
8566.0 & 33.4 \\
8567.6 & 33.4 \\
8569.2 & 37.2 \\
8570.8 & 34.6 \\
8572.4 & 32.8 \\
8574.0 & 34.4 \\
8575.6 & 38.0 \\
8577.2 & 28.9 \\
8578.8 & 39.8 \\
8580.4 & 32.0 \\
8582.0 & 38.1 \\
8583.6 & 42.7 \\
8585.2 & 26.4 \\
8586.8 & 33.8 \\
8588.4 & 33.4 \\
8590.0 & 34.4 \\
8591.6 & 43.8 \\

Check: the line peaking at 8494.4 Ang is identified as [S II]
